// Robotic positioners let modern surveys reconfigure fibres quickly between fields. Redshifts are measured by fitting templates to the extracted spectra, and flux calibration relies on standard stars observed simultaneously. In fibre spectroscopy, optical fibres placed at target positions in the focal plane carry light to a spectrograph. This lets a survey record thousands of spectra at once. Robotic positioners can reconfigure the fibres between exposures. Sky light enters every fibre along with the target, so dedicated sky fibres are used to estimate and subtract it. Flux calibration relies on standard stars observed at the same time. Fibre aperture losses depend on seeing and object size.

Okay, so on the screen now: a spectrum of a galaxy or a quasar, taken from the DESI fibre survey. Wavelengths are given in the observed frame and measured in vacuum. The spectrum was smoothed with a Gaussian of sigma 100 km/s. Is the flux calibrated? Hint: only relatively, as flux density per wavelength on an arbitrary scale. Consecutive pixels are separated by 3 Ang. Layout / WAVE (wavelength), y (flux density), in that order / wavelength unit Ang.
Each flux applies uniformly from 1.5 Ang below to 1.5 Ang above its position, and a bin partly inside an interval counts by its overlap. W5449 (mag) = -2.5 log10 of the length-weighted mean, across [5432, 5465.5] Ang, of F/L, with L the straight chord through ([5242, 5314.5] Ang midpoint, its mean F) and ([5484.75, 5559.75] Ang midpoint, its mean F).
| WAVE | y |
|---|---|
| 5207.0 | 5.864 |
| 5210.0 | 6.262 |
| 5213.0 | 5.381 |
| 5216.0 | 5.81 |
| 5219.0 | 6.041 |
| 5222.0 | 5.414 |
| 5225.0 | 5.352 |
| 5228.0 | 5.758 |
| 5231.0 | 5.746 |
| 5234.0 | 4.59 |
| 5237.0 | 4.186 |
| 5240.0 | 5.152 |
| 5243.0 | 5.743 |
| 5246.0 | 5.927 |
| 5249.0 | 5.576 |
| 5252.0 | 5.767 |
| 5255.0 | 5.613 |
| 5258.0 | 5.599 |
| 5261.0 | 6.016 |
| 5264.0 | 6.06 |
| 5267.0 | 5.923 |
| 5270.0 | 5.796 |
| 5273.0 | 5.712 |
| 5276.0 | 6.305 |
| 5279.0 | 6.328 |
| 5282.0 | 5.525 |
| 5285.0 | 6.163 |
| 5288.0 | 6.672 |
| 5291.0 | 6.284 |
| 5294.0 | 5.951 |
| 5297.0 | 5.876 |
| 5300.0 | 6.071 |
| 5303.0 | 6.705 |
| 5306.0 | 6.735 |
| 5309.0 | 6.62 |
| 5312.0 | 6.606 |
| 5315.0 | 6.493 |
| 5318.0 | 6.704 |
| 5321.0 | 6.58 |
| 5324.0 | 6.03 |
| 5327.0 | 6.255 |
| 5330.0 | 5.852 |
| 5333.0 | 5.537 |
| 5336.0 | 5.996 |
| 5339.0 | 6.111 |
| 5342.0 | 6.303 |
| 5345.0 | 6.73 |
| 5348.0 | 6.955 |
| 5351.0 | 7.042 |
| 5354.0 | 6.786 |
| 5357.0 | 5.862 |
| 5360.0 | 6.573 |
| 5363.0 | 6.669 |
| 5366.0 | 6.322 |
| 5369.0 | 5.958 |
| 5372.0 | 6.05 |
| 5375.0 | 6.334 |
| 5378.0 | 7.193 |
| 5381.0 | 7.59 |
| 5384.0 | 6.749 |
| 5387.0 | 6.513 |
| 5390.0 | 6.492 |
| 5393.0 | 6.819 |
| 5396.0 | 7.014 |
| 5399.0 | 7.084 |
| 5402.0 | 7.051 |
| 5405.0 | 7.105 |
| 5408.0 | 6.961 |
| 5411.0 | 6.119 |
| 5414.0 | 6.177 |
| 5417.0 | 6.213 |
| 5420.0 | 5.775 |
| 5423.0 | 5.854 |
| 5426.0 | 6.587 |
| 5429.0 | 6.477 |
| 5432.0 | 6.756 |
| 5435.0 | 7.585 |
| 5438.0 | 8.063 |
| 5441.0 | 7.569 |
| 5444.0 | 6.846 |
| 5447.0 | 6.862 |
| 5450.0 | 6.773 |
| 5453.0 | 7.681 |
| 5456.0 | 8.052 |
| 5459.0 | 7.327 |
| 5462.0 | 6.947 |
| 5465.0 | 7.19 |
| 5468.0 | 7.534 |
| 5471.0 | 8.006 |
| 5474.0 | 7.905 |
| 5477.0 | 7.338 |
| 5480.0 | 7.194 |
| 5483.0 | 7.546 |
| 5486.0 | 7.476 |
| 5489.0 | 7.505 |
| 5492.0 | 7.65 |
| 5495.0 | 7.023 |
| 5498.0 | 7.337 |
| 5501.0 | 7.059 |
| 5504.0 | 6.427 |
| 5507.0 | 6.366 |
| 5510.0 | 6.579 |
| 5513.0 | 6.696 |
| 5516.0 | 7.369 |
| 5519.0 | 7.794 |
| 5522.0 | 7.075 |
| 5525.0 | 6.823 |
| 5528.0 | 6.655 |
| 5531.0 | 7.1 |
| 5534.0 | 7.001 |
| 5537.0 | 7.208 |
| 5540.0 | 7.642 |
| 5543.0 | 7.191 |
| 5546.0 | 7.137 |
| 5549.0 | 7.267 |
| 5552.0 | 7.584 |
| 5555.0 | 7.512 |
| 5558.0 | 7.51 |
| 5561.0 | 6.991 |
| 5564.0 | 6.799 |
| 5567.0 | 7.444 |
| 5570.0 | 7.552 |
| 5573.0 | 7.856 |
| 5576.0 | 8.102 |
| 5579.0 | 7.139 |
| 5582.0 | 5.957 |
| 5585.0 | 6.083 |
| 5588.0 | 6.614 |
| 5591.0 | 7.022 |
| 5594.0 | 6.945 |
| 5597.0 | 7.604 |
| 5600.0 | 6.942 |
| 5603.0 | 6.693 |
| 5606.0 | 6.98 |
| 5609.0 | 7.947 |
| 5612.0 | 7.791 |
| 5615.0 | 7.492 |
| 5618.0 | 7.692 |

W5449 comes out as -0.08 mag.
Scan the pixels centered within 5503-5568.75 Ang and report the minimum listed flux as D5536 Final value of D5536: 6.366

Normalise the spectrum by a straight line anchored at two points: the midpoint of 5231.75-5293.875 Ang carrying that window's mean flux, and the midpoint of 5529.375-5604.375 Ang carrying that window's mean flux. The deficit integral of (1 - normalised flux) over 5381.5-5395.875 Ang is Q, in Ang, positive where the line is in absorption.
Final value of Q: -0.94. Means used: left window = 5.75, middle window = 6.74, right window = 7.16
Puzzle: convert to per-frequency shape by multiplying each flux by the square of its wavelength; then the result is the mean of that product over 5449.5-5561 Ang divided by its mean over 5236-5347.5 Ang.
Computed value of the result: 1.30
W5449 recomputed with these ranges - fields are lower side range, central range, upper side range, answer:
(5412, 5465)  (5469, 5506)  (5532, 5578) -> -0.04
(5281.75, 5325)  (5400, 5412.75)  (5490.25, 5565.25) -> -0.02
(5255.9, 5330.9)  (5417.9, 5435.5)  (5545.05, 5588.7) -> 0.04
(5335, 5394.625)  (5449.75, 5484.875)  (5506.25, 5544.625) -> -0.09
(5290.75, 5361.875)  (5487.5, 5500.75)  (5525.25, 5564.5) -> -0.05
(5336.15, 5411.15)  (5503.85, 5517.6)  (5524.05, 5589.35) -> 0.05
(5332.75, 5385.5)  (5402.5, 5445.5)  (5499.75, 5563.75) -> 0.00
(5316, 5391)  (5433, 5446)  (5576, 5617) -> -0.12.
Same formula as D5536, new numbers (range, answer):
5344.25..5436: 5.775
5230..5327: 4.186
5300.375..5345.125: 5.537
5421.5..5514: 5.854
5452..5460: 7.327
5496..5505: 6.427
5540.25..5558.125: 7.137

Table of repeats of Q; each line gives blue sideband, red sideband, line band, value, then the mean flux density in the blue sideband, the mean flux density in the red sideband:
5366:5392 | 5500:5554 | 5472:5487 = -1.3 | 6.6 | 7.06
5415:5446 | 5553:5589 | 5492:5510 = 0.2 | 6.76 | 7.14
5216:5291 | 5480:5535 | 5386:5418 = -0.9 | 5.72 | 7.09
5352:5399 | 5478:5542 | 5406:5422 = 1.2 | 6.62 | 7.12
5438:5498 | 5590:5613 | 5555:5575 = -0.3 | 7.41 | 7.23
